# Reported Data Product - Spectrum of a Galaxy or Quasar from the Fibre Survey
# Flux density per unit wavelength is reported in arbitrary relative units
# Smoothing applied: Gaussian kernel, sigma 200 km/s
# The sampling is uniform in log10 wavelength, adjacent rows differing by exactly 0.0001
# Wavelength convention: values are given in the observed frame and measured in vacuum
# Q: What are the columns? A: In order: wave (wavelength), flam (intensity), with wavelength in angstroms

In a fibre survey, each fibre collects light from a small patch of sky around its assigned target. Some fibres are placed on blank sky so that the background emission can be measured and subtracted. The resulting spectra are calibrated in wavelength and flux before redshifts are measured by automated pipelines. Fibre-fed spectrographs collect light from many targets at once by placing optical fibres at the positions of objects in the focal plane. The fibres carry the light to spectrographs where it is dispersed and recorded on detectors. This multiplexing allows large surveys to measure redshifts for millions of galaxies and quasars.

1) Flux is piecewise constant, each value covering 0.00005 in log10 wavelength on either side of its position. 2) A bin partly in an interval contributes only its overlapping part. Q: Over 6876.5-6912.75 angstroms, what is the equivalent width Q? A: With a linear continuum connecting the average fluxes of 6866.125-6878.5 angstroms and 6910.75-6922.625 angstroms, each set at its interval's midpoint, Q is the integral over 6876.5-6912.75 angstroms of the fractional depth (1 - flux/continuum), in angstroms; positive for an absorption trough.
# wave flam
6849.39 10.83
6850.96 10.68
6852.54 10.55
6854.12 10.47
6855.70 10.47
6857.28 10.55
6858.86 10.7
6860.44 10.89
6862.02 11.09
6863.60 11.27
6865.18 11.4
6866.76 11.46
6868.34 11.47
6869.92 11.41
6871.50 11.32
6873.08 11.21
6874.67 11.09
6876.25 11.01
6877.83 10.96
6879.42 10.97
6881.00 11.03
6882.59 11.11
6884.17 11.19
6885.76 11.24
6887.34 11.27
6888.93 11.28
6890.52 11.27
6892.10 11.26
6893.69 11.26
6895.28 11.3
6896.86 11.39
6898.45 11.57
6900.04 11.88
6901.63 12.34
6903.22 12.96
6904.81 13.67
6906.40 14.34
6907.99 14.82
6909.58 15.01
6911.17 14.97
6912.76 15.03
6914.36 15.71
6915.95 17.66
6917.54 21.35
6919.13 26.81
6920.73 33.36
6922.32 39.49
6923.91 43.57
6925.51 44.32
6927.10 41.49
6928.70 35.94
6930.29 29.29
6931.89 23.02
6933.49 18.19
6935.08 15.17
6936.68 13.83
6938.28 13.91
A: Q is 9.9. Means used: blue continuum 11.2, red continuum 22.6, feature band 12.2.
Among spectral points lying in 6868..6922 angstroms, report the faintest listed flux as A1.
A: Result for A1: 10.96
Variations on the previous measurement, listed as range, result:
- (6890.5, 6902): 11.26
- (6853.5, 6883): 10.47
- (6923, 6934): 18.19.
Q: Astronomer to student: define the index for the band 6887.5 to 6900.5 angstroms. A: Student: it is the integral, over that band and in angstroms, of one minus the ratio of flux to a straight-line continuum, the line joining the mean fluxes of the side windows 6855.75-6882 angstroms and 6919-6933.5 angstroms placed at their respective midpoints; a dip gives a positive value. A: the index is 6.1 angstroms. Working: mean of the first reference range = 11.1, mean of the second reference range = 34.7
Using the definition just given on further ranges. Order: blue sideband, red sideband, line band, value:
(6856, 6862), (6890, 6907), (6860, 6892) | 0.3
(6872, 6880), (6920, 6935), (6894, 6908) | 6.0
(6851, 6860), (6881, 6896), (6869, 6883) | -0.2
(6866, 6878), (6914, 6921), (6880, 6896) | 4.2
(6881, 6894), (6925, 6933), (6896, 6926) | 5.8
